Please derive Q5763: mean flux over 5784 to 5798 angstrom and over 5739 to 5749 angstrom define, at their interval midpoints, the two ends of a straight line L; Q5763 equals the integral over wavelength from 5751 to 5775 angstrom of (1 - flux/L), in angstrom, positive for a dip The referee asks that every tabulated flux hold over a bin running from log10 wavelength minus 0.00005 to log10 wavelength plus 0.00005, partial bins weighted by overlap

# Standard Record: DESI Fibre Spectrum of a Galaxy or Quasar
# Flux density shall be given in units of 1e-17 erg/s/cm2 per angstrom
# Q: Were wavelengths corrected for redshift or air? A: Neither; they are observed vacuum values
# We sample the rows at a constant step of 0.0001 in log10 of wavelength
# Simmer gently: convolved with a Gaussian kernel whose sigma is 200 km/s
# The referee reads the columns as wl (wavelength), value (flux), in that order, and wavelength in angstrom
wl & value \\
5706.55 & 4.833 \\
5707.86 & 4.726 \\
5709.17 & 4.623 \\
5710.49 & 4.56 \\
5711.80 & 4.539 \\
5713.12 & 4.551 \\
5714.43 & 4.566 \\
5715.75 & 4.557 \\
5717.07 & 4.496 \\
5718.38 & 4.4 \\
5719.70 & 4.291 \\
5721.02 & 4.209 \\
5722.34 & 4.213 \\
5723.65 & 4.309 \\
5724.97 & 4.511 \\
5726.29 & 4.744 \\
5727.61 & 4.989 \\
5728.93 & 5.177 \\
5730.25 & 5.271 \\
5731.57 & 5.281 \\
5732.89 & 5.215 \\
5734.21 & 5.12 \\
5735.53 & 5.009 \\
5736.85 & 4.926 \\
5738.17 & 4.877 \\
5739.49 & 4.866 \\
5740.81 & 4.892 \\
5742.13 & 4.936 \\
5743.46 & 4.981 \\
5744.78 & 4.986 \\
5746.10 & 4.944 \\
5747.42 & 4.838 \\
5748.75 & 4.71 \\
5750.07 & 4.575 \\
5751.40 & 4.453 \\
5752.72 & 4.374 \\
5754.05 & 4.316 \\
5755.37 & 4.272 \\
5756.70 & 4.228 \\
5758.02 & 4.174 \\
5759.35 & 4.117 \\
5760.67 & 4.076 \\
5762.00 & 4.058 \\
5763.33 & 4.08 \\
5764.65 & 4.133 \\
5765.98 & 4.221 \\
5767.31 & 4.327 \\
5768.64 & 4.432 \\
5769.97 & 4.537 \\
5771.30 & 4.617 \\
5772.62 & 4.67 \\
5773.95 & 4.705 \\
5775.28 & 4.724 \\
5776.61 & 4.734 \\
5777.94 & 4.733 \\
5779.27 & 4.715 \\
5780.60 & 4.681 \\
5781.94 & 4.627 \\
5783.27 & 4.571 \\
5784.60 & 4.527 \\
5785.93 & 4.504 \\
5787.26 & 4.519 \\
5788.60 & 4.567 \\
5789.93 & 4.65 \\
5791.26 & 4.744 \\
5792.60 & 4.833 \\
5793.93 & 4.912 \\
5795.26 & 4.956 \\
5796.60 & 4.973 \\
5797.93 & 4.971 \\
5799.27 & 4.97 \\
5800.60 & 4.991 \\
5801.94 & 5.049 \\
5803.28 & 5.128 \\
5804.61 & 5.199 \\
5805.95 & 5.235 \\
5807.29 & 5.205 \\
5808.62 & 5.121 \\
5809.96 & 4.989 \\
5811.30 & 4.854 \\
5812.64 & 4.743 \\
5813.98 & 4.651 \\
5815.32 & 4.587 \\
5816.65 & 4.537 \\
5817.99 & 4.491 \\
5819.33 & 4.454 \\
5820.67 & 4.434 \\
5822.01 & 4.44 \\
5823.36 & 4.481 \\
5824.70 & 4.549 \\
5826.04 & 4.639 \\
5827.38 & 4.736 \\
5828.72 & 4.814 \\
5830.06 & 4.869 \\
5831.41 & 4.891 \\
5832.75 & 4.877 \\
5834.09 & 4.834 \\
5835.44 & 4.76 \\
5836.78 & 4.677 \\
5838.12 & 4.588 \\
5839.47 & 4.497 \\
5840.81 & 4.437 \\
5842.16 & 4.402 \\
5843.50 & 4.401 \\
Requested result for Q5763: 2.5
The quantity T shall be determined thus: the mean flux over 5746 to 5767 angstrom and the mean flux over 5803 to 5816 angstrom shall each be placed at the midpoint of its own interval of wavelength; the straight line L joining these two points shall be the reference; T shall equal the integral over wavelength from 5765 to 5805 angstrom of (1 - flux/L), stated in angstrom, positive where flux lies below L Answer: -0.4 angstrom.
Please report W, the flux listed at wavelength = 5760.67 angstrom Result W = 4.076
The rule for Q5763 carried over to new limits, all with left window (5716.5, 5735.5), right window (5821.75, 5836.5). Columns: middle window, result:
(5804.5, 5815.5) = -0.5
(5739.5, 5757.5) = 0.3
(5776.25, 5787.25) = 0.2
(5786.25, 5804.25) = -0.5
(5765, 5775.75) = 0.5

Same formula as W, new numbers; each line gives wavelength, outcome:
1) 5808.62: 5.121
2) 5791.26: 4.744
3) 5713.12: 4.551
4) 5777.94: 4.733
